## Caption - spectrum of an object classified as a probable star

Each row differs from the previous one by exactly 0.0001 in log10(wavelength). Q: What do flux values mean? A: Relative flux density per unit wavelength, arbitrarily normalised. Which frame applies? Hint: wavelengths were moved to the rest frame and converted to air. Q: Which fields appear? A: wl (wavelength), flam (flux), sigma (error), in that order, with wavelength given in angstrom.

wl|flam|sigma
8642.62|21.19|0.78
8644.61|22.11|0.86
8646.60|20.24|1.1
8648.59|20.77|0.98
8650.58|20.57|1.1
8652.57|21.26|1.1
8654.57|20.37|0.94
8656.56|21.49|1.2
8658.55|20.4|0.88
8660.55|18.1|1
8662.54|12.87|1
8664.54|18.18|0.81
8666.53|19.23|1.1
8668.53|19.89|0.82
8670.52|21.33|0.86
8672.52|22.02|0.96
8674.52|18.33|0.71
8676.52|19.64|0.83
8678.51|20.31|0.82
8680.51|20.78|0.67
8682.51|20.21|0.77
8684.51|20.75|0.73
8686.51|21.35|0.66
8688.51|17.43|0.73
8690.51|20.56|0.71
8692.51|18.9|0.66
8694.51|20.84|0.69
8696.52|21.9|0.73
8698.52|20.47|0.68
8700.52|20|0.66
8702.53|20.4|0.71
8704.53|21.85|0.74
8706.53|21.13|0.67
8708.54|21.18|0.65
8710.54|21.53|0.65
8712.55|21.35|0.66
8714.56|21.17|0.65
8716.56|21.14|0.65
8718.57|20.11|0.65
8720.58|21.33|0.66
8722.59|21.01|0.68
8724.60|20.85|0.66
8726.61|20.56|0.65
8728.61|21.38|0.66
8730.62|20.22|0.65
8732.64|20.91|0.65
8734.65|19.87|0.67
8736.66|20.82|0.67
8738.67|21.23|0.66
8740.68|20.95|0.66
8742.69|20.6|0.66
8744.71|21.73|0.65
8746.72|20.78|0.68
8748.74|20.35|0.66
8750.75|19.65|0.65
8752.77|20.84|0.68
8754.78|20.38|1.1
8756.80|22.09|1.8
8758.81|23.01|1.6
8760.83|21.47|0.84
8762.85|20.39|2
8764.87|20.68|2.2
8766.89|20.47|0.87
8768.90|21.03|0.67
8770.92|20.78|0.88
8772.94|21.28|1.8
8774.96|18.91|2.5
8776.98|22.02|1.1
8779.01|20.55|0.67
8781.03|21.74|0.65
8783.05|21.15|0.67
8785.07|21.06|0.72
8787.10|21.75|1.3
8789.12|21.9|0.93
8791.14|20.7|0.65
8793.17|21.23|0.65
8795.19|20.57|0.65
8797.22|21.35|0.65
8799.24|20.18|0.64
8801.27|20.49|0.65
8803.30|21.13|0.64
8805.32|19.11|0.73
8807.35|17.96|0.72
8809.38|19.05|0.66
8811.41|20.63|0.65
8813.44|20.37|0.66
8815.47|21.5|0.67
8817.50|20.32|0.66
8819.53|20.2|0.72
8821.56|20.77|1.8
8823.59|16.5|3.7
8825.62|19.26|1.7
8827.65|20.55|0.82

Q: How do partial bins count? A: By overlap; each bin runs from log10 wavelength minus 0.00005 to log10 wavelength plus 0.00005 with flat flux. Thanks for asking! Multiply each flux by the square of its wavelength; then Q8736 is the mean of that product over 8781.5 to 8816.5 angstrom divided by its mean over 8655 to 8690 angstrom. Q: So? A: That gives 1.08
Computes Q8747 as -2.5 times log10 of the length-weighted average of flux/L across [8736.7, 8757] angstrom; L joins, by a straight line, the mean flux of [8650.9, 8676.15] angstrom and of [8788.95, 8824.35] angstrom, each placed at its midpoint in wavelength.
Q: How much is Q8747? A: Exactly -0.05 mag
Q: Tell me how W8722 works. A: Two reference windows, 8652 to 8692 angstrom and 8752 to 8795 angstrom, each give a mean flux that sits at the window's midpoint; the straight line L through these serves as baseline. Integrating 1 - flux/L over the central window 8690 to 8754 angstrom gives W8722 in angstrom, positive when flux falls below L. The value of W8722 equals -1.3 angstrom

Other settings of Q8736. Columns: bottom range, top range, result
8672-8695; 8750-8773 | 1.07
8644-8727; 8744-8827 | 1.04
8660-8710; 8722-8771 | 1.06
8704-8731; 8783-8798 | 1.02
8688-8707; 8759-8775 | 1.04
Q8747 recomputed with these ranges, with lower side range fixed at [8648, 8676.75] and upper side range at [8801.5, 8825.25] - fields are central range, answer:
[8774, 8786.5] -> -0.063 mag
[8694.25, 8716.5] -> -0.076 mag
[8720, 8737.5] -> -0.057 mag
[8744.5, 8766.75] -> -0.067 mag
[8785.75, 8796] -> -0.078 mag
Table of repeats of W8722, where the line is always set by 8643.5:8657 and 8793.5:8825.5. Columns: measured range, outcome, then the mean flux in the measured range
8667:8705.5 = 0.7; 20.3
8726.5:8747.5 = -0.4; 20.8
